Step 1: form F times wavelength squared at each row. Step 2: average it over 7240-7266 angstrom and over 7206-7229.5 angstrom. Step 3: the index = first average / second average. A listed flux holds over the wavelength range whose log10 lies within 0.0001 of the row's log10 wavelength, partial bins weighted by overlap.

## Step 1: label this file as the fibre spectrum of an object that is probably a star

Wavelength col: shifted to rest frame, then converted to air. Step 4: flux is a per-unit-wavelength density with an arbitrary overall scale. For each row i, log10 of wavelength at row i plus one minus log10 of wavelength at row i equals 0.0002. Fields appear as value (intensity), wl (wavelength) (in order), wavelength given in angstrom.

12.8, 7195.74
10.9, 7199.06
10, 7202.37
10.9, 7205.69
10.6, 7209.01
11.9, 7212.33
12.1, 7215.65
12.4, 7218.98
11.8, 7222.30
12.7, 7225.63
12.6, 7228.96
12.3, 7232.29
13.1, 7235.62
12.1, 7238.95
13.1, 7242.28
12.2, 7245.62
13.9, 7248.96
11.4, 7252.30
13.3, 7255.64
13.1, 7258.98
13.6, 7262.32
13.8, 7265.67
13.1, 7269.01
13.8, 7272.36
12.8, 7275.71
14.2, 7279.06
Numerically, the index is 1.10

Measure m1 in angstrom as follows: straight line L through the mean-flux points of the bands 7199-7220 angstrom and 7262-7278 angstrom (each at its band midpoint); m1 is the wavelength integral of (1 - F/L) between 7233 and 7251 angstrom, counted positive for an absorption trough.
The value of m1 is -0.6 angstrom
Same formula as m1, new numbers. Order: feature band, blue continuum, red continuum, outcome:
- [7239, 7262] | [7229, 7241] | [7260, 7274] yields 0.4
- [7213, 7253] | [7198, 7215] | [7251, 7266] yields -1.7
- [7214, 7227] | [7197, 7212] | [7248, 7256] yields -0.9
